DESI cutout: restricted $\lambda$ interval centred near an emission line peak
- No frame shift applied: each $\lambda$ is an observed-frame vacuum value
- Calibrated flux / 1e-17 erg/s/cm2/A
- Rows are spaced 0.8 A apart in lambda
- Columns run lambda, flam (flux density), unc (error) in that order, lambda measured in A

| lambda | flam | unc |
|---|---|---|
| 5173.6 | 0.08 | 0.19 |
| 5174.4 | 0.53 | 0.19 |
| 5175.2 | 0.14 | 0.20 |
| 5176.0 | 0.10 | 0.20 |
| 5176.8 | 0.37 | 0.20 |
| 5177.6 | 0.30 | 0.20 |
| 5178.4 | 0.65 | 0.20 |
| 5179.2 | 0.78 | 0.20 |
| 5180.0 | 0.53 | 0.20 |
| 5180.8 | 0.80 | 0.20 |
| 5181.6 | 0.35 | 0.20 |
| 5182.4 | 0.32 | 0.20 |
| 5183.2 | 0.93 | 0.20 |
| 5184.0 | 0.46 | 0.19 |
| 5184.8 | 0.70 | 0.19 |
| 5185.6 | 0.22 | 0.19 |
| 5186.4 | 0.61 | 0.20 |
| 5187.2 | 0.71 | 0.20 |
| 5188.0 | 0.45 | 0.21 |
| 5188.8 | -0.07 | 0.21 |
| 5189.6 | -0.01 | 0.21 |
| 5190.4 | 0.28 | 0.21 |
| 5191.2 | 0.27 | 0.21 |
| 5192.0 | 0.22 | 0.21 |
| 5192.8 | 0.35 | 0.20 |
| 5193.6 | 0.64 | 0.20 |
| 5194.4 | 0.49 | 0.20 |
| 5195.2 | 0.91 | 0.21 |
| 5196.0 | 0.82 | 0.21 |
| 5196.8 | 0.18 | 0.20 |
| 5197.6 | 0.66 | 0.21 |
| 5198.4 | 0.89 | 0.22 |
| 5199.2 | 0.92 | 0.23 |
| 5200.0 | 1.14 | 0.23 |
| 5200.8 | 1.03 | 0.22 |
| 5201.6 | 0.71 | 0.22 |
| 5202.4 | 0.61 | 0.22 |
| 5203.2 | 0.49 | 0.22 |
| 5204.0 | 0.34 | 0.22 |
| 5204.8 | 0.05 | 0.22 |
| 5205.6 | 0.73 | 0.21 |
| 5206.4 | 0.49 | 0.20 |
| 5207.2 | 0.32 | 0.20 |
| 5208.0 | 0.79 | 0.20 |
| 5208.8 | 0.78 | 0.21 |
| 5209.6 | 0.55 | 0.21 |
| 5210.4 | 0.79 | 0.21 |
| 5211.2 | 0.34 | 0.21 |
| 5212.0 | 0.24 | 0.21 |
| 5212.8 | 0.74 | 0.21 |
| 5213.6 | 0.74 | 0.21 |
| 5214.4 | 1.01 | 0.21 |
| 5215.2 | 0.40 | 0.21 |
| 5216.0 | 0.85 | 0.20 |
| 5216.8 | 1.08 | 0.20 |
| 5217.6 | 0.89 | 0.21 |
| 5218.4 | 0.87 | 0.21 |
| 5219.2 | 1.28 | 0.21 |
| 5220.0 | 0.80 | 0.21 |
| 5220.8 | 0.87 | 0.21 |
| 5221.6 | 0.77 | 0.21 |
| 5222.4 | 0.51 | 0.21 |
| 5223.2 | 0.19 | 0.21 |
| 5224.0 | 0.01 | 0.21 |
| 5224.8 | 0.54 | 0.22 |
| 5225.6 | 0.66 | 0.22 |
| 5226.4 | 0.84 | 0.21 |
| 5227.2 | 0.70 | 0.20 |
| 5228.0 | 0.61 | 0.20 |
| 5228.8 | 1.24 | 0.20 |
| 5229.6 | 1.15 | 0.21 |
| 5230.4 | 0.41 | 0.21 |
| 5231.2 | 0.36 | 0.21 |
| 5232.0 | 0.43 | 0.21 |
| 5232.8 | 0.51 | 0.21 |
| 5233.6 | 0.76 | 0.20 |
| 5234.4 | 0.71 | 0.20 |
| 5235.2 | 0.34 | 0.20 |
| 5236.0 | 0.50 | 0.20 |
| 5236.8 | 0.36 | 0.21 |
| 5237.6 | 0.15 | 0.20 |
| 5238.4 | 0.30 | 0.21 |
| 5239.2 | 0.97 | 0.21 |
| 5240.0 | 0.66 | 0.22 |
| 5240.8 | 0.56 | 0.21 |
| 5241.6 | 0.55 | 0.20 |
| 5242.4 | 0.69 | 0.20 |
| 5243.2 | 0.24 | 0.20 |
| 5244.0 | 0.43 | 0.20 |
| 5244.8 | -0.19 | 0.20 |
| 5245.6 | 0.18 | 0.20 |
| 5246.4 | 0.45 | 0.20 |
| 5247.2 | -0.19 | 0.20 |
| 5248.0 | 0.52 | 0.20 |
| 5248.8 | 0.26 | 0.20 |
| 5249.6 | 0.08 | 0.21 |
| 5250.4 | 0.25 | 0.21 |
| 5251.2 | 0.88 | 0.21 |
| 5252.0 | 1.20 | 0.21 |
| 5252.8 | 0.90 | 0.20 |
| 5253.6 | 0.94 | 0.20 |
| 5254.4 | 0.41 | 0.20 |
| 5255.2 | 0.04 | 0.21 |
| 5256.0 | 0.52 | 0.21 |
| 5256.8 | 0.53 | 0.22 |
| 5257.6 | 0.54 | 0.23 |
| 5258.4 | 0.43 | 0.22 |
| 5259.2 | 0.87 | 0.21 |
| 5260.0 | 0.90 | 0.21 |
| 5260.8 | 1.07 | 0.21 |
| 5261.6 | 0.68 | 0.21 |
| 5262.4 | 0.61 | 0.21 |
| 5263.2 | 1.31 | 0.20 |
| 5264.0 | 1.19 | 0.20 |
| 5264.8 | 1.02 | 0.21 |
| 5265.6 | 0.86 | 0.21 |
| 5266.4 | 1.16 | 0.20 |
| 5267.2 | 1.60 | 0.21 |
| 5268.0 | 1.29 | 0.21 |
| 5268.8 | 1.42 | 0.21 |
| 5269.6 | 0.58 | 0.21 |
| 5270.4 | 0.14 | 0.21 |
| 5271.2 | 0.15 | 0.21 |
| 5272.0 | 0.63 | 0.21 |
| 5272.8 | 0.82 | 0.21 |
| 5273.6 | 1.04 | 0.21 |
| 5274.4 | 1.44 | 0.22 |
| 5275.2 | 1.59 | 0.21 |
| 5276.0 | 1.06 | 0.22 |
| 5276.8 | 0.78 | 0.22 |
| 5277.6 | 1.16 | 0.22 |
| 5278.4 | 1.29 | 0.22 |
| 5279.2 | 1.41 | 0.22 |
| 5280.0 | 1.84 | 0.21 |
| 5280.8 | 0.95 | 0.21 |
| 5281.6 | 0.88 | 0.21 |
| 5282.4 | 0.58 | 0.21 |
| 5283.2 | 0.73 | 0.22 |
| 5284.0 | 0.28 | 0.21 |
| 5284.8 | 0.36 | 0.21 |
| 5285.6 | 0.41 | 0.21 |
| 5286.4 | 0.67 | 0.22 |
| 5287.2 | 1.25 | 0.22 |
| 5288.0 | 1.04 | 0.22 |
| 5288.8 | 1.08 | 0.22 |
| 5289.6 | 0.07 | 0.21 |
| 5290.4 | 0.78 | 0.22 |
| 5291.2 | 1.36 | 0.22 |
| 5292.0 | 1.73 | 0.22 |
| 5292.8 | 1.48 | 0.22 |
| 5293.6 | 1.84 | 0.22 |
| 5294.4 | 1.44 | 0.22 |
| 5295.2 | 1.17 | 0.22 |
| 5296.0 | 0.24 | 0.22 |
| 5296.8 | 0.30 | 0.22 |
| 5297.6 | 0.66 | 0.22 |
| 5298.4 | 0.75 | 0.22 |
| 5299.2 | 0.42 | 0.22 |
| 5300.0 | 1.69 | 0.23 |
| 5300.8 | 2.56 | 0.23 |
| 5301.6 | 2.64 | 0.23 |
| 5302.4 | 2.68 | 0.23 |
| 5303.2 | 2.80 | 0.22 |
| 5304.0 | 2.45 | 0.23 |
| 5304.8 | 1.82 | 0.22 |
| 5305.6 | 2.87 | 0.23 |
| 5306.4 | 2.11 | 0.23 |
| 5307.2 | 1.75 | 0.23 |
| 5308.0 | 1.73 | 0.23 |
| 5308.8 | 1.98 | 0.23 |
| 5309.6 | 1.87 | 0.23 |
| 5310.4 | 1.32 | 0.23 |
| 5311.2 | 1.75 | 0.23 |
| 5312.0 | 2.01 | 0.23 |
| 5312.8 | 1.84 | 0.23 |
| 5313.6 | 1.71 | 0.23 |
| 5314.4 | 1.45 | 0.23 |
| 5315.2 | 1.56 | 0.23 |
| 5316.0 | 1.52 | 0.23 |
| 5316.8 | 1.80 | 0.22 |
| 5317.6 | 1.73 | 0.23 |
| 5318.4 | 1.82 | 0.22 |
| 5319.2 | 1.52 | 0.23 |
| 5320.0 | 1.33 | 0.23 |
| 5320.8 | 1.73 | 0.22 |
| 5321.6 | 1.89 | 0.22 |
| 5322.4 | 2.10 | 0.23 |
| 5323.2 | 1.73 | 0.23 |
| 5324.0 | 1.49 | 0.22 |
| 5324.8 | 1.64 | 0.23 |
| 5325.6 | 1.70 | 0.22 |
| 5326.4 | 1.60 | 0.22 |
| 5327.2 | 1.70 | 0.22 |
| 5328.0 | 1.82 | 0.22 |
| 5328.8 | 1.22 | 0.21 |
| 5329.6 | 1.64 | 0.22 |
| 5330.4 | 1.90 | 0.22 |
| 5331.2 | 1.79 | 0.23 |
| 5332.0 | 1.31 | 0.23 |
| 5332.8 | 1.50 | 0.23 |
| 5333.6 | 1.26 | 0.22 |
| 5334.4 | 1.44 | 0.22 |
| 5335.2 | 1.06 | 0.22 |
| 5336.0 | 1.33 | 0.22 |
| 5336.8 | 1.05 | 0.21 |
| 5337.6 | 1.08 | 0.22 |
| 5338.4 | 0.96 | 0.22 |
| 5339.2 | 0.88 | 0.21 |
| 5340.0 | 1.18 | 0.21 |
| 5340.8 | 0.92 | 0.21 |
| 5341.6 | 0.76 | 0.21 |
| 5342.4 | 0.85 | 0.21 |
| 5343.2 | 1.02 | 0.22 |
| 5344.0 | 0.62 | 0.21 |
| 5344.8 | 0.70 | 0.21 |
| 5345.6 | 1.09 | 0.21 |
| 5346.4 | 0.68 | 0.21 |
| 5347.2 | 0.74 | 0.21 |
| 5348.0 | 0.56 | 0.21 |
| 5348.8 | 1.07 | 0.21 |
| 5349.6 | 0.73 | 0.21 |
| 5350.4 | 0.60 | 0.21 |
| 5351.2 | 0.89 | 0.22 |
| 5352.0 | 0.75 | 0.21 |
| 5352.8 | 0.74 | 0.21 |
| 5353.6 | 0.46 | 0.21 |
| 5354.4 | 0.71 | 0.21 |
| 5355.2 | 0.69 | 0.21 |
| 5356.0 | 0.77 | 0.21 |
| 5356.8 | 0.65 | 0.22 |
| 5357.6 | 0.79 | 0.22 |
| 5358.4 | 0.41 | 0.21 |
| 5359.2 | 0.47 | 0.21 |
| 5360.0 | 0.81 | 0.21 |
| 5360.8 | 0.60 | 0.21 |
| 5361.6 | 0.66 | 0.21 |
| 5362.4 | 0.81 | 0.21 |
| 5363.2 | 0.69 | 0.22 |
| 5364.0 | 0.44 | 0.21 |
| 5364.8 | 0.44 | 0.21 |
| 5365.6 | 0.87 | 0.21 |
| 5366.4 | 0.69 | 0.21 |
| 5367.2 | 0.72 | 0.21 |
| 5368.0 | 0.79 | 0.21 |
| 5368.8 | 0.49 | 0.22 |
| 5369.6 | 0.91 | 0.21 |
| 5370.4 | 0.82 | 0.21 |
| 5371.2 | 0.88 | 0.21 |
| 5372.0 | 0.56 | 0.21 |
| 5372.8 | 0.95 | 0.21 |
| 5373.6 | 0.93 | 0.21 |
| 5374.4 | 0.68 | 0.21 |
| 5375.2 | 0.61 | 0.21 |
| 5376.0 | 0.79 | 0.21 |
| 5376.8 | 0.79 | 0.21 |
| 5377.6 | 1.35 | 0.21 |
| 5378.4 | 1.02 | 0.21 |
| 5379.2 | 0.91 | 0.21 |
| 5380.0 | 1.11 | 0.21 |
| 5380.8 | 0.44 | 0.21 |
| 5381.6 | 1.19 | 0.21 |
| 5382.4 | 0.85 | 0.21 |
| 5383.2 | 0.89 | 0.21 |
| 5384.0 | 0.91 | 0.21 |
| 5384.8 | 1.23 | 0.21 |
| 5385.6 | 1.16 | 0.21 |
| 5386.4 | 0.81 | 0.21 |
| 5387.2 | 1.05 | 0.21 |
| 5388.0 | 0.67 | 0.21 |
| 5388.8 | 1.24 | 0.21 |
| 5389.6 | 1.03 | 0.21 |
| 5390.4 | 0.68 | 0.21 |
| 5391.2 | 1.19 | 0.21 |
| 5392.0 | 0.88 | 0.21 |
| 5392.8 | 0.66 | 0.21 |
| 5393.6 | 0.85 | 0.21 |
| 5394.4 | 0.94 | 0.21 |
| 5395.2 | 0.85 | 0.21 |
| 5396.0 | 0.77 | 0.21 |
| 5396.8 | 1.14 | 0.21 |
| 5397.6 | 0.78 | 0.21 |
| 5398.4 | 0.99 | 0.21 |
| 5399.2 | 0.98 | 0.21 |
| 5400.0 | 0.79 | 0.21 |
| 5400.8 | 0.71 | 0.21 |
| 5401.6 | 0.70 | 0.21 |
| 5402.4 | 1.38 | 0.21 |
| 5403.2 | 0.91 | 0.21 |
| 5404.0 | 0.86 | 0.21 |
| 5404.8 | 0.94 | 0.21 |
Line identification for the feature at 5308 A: Lyman alpha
